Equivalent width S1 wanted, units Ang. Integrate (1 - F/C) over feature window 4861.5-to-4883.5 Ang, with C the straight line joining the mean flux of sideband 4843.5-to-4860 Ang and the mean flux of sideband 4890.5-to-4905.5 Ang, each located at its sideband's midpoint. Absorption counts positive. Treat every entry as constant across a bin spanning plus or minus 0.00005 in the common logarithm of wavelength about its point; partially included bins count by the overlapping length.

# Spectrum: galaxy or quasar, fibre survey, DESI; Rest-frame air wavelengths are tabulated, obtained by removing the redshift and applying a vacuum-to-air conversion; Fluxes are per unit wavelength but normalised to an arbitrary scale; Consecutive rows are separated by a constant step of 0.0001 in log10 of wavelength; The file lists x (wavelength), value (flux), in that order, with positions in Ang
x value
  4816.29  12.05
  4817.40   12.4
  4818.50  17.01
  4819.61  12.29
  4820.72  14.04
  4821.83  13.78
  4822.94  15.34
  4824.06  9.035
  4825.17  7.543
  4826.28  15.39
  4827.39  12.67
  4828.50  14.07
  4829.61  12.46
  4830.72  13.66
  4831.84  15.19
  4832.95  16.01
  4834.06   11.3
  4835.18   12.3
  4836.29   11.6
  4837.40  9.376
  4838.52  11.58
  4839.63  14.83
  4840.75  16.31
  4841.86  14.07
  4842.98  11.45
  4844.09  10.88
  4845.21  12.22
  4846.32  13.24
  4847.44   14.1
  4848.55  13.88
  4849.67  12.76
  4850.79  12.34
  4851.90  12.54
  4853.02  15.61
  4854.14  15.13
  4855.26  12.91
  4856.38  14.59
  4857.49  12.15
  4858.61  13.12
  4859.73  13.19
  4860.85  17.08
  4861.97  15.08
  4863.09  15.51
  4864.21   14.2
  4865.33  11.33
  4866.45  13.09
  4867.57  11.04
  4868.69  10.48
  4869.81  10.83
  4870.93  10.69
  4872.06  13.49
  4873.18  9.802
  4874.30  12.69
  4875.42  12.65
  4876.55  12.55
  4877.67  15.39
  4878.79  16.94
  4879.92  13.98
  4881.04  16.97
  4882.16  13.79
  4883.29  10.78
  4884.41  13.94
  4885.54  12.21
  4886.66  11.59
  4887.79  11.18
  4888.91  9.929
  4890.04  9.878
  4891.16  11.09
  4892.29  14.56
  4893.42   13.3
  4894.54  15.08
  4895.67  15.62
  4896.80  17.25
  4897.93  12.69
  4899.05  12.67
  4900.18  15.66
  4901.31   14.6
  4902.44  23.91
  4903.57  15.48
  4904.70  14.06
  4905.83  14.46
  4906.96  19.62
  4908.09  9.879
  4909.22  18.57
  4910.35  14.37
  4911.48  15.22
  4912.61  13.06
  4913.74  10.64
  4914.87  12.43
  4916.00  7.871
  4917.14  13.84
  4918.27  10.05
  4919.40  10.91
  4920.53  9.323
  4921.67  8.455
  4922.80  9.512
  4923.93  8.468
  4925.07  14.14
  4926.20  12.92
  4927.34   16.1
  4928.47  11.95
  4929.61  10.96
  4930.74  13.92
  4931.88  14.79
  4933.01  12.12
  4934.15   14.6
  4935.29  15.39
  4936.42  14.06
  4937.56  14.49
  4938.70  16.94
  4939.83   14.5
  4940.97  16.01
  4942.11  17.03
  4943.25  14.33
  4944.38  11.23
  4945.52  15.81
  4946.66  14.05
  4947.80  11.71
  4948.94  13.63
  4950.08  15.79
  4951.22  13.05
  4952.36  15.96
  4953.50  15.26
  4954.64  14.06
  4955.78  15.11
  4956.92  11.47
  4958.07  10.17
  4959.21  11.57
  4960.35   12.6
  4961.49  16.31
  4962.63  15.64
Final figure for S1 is 1.5 Ang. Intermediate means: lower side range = 13.2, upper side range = 15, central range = 13.1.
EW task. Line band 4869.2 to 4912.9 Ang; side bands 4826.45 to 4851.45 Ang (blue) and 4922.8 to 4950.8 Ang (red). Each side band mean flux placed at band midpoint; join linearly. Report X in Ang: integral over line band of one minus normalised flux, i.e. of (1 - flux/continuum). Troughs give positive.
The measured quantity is -1.2 Ang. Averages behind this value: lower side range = 13.1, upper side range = 13.9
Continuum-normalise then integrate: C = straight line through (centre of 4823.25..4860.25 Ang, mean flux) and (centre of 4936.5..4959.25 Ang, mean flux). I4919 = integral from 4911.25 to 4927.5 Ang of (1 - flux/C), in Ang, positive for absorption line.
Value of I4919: 2.9 Ang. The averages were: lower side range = 13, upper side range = 14.2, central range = 11.3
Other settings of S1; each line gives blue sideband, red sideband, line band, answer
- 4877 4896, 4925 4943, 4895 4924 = 0.59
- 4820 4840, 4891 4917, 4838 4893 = 2.06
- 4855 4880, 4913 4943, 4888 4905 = -1.79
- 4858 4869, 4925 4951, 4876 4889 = 0.24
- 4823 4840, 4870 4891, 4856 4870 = -0.74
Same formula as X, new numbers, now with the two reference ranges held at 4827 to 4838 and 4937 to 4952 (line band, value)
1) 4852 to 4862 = -0.7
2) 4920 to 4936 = 2.2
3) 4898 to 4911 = -1.6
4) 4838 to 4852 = -0.1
